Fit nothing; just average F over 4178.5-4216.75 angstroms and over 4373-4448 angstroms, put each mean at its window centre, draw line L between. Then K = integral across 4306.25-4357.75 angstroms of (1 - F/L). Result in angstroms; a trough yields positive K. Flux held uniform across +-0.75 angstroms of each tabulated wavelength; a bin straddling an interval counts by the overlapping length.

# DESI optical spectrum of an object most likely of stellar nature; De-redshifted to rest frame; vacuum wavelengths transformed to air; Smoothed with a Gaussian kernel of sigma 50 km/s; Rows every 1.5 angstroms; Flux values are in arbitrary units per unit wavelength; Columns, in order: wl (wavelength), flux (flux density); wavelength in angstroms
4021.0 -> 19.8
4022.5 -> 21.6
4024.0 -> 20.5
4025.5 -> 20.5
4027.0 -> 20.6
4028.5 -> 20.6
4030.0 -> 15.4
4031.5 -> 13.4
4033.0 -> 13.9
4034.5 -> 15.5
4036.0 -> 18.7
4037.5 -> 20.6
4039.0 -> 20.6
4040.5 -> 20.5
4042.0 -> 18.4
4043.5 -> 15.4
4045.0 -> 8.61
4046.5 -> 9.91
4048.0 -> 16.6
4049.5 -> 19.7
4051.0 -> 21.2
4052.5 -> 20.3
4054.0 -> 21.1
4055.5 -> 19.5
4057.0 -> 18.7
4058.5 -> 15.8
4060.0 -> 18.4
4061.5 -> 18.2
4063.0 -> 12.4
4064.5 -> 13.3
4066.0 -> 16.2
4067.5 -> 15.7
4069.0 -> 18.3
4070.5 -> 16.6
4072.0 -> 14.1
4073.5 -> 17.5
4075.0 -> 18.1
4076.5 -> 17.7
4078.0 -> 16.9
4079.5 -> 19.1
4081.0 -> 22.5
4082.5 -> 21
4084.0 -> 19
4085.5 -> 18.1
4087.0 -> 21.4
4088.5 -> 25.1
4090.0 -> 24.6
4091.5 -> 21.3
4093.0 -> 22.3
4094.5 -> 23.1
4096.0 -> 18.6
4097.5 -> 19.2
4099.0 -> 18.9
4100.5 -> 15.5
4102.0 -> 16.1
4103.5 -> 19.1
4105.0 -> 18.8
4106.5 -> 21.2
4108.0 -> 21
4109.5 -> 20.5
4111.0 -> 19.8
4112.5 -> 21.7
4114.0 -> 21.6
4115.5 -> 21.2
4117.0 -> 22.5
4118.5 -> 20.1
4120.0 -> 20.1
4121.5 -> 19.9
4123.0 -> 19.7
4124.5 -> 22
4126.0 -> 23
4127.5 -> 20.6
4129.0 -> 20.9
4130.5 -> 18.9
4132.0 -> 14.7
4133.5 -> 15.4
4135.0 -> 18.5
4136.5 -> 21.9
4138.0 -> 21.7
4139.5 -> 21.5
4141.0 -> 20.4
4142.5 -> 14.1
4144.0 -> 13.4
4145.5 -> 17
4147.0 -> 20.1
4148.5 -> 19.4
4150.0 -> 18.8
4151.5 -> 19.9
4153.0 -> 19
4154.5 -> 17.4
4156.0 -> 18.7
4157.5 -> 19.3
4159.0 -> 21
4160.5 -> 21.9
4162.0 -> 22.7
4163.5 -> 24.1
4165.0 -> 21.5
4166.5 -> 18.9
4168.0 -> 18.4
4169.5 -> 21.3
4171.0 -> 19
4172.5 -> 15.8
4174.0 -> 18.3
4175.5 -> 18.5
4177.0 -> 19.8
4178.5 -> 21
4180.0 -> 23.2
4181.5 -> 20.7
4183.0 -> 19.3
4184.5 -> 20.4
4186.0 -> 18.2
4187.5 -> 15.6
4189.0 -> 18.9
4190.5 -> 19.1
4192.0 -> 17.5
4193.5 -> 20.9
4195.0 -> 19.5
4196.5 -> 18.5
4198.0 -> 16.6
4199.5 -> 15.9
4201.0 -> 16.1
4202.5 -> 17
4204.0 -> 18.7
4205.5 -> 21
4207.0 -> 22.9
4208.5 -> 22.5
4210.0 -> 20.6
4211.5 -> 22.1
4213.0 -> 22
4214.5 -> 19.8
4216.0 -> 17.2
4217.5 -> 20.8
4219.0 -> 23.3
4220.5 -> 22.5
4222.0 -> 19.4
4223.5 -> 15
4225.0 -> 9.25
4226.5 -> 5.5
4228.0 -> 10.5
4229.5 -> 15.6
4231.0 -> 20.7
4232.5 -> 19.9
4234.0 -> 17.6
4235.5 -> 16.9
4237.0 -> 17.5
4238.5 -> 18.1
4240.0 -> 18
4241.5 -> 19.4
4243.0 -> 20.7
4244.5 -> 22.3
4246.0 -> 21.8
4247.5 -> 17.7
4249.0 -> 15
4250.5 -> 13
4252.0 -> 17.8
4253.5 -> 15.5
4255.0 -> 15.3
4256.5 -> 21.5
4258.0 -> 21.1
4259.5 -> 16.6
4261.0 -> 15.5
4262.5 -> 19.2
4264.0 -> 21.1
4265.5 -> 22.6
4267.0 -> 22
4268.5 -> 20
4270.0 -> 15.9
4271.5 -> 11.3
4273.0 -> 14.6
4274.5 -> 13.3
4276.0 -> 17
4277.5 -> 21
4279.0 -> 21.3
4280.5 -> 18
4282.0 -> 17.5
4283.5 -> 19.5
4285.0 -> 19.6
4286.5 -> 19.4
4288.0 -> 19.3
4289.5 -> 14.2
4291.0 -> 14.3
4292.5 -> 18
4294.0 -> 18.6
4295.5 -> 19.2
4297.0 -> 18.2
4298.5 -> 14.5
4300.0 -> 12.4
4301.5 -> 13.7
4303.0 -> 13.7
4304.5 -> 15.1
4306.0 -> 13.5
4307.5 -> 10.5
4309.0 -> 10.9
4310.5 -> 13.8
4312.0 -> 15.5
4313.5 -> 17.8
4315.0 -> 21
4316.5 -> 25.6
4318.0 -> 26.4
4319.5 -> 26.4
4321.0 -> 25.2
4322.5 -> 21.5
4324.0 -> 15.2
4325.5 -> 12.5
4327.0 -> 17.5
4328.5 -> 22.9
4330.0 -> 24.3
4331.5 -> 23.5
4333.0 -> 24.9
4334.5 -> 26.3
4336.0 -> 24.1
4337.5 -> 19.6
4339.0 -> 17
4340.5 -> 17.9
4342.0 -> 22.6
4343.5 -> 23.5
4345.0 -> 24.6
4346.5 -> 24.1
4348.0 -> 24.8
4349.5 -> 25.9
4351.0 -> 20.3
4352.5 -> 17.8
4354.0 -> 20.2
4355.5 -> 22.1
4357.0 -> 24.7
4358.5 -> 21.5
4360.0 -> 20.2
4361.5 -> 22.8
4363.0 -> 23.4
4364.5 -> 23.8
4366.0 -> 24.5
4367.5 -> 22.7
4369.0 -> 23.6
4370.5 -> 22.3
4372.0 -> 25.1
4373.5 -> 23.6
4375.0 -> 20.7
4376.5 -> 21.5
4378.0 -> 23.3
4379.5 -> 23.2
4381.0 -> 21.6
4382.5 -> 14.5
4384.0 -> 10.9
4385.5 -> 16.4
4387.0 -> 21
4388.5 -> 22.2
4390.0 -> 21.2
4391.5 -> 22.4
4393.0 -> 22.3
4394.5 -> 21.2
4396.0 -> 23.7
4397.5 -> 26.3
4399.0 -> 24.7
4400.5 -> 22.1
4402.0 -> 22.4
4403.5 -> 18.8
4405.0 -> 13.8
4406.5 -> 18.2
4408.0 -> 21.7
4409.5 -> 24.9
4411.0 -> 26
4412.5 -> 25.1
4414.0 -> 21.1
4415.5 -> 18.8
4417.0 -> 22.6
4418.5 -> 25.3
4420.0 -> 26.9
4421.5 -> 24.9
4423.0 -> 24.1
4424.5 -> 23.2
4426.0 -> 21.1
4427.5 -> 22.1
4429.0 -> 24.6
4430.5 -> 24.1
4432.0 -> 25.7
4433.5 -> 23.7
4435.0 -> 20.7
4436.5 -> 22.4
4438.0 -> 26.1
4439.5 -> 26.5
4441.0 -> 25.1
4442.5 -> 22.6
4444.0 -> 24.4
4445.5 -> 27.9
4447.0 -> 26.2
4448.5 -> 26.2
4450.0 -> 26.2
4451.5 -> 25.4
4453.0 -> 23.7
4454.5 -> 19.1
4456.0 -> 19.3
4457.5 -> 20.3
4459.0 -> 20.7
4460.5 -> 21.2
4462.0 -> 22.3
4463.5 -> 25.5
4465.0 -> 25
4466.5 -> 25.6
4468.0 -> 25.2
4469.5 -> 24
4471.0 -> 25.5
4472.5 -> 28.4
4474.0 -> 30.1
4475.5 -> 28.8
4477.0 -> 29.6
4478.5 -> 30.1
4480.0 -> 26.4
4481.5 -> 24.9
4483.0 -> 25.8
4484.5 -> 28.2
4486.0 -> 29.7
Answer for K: 1.3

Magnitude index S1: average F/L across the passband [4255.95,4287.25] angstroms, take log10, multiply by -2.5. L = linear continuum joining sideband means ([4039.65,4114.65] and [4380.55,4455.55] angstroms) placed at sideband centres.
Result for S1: 0.134 mag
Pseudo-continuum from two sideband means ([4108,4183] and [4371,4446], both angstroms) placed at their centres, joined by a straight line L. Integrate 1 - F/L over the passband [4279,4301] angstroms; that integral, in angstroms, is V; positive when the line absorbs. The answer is 3.9 angstroms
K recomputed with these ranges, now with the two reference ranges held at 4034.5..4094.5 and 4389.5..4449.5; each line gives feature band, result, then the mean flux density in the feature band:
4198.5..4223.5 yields 0.6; 19.9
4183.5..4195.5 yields 0.8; 18.8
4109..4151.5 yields -0.9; 19.6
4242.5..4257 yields 2.1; 18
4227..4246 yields 2.4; 18.1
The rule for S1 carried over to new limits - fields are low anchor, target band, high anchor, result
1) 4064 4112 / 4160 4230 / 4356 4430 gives 0.07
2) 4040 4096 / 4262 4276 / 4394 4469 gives 0.19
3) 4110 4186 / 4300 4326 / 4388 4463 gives 0.24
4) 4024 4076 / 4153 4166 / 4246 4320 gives -0.19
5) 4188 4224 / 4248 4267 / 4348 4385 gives 0.13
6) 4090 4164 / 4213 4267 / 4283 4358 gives 0.10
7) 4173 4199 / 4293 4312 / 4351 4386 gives 0.37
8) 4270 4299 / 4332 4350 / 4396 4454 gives -0.16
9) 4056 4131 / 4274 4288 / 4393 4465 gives 0.15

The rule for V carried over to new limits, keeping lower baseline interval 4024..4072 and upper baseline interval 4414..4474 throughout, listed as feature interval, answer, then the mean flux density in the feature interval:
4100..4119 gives -1.76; 20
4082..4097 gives -2.90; 21.4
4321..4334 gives 0.77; 20.7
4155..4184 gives -1.28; 20.2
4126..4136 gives 0.01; 18.6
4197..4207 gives 0.95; 18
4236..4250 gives 1.19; 18.8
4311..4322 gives -0.27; 22.3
